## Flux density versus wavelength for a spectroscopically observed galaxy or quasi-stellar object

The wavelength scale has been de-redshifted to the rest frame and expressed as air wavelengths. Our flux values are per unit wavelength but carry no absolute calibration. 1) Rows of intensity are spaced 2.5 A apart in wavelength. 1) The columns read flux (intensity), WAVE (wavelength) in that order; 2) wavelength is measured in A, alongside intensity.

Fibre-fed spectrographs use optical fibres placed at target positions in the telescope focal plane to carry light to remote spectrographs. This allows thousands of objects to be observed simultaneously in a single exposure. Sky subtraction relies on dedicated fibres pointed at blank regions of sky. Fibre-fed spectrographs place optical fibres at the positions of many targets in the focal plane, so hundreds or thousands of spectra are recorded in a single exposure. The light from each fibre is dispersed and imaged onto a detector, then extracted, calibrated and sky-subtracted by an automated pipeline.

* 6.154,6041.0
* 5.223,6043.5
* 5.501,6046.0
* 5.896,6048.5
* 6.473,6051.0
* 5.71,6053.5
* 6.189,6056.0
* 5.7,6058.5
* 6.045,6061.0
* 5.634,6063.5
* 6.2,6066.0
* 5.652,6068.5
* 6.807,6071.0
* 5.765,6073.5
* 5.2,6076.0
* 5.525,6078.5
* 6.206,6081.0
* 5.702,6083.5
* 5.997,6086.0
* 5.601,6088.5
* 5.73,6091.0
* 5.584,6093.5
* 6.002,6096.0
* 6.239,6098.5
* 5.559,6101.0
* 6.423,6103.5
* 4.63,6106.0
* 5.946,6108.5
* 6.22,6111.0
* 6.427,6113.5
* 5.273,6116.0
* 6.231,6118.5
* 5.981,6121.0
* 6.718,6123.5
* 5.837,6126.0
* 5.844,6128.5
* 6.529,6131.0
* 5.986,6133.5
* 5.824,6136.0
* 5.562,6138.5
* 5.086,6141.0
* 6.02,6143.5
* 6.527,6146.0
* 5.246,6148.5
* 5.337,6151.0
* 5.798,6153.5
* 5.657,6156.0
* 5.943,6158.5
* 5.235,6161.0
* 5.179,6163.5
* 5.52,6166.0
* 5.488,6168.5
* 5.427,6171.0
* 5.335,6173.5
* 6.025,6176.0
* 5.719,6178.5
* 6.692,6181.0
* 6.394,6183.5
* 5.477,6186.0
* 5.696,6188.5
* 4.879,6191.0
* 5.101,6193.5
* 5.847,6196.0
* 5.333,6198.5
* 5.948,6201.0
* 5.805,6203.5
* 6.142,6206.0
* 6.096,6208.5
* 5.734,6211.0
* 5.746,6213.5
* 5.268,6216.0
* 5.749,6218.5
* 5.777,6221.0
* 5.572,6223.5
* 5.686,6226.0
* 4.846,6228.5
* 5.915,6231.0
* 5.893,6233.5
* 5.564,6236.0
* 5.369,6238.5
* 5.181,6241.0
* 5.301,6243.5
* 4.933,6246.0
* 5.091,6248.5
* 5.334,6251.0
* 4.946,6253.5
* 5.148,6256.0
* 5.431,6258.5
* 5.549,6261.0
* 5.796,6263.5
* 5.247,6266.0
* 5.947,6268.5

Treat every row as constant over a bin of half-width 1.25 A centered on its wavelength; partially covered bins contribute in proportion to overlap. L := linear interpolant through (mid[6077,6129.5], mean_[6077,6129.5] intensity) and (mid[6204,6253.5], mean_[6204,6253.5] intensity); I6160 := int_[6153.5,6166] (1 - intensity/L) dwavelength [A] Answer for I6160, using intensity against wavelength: 0.41 A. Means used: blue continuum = 5.89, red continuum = 5.53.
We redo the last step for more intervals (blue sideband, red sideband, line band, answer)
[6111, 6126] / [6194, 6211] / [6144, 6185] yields 1.6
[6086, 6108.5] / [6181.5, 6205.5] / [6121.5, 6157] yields -0.9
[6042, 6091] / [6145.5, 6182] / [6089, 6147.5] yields -1.8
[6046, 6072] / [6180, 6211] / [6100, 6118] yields 0.3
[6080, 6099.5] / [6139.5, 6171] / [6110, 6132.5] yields -1.5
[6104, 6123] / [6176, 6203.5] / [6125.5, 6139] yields -0.3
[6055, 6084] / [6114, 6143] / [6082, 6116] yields 0.4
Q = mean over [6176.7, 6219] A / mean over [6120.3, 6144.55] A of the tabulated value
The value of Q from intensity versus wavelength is 0.97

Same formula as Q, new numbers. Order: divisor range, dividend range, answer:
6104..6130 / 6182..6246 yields 0.94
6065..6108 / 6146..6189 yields 0.98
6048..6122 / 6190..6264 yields 0.93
